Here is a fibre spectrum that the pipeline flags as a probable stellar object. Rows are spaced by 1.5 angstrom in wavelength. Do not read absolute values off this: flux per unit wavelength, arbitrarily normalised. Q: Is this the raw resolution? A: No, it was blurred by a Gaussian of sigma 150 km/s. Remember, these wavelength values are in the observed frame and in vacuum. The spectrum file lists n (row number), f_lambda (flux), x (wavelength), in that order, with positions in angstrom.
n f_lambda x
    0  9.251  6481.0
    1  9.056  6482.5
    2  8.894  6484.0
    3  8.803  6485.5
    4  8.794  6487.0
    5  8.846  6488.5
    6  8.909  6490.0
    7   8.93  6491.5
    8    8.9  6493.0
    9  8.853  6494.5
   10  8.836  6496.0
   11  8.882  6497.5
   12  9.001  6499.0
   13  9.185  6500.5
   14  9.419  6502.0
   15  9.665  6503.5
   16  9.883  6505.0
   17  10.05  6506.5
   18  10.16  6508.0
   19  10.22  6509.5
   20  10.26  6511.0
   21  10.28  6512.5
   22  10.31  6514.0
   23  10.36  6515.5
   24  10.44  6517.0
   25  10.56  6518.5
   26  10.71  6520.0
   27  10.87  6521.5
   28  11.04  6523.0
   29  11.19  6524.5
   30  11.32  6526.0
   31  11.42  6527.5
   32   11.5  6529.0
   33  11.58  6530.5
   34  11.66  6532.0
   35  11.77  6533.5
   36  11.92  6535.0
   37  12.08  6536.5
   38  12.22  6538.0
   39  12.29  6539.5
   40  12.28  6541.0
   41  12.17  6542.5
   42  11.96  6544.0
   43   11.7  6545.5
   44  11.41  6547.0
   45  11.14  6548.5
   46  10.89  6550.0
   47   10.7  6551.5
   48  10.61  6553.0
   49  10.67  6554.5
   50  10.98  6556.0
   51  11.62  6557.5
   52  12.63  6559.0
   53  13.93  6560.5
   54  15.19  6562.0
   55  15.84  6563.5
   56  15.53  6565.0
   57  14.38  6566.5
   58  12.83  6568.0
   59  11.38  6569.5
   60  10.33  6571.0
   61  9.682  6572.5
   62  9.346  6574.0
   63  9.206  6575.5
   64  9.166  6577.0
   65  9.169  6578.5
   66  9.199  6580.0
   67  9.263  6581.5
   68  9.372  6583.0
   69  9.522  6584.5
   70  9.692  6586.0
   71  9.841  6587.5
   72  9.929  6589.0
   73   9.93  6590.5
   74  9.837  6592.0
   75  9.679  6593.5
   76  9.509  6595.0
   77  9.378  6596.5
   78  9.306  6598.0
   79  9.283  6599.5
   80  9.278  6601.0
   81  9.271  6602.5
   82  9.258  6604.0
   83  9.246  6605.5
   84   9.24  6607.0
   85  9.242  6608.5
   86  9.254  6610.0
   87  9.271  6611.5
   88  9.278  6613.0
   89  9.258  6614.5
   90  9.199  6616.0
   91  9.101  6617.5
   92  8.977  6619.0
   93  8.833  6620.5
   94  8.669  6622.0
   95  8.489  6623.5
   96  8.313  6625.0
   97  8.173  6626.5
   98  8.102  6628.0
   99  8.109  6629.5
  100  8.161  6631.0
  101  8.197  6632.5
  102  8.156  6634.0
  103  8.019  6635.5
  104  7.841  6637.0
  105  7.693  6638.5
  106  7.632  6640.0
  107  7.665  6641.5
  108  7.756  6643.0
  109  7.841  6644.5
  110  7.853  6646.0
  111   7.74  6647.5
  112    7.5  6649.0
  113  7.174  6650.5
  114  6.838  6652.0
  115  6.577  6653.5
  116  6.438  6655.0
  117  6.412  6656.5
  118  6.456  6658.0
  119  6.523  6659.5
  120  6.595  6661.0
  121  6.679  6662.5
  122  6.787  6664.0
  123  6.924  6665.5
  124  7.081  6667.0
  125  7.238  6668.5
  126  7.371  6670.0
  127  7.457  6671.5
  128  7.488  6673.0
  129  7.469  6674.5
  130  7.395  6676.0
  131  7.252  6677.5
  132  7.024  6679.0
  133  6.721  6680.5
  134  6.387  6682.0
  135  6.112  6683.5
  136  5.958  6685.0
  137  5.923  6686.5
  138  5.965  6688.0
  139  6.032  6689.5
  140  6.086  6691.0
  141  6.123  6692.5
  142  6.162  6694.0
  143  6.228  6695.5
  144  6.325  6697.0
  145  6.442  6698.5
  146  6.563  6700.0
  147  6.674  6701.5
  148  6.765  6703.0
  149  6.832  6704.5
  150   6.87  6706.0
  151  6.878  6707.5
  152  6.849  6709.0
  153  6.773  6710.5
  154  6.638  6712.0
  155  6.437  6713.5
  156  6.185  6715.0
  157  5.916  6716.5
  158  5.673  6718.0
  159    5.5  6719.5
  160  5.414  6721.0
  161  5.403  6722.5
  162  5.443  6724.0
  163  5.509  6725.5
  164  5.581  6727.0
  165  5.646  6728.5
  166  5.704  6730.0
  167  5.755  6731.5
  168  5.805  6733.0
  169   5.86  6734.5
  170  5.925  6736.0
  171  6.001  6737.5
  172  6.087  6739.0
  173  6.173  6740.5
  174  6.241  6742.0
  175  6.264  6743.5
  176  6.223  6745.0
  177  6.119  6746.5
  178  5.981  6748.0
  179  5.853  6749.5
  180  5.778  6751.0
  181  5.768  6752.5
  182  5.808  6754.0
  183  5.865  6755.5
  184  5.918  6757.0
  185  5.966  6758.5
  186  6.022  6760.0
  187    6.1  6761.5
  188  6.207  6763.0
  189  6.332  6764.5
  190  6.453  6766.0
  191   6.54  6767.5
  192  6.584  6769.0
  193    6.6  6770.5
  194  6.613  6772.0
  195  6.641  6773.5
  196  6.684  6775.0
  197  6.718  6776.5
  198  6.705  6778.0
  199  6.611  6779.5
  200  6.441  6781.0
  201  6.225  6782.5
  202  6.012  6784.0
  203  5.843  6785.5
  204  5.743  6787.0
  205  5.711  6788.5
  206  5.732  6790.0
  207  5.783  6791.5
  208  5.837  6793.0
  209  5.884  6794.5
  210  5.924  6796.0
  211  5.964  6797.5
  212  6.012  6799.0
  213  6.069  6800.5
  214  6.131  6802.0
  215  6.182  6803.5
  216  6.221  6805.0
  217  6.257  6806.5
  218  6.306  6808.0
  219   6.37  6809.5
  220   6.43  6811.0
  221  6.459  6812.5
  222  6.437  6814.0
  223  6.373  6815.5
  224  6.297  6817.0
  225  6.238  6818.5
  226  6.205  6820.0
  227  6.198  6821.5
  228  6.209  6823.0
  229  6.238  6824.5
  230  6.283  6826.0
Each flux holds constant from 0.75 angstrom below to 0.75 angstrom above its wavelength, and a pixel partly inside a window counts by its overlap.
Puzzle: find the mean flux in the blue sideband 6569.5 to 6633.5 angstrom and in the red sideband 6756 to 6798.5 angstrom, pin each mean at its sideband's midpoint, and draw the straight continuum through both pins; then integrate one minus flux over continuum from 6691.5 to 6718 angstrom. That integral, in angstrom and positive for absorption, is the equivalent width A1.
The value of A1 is 3.4 angstrom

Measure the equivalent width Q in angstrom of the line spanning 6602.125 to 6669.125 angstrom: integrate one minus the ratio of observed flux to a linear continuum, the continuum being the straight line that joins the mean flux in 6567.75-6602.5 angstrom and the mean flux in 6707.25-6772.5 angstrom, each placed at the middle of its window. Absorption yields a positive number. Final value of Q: 4.4 angstrom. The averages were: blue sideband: 9.69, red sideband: 6.05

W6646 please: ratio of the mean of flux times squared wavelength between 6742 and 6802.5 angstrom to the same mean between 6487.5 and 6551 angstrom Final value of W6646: 0.6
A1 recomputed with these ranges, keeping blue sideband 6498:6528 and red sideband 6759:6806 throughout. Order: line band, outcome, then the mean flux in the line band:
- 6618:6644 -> 1.0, 8.17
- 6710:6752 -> 6.4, 5.92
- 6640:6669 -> 3.9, 7.07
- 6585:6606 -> -1.1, 9.53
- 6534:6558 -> -4.3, 11.5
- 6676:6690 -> 2.3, 6.44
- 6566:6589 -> -1.9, 10.1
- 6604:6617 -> -0.6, 9.25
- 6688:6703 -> 2.4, 6.3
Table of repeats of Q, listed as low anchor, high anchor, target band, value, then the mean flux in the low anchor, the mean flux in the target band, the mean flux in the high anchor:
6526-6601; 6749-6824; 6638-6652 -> 2.6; 11.1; 7.61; 6.19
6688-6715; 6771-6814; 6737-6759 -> 1.2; 6.49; 6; 6.2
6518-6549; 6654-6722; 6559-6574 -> -3.6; 11.6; 13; 6.55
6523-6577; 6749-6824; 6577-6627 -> 6.3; 11.8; 9.25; 6.19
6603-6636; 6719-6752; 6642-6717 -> 4.9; 8.76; 6.76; 5.83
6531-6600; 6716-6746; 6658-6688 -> 3.3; 11.1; 6.83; 5.81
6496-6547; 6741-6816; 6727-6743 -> 2.4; 10.8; 5.91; 6.18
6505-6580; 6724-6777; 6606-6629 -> 1.4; 11.4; 8.89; 6.08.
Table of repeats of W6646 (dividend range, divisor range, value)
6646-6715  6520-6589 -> 0.61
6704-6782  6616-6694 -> 0.86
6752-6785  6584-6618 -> 0.70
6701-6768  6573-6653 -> 0.72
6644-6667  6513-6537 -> 0.65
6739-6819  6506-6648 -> 0.65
